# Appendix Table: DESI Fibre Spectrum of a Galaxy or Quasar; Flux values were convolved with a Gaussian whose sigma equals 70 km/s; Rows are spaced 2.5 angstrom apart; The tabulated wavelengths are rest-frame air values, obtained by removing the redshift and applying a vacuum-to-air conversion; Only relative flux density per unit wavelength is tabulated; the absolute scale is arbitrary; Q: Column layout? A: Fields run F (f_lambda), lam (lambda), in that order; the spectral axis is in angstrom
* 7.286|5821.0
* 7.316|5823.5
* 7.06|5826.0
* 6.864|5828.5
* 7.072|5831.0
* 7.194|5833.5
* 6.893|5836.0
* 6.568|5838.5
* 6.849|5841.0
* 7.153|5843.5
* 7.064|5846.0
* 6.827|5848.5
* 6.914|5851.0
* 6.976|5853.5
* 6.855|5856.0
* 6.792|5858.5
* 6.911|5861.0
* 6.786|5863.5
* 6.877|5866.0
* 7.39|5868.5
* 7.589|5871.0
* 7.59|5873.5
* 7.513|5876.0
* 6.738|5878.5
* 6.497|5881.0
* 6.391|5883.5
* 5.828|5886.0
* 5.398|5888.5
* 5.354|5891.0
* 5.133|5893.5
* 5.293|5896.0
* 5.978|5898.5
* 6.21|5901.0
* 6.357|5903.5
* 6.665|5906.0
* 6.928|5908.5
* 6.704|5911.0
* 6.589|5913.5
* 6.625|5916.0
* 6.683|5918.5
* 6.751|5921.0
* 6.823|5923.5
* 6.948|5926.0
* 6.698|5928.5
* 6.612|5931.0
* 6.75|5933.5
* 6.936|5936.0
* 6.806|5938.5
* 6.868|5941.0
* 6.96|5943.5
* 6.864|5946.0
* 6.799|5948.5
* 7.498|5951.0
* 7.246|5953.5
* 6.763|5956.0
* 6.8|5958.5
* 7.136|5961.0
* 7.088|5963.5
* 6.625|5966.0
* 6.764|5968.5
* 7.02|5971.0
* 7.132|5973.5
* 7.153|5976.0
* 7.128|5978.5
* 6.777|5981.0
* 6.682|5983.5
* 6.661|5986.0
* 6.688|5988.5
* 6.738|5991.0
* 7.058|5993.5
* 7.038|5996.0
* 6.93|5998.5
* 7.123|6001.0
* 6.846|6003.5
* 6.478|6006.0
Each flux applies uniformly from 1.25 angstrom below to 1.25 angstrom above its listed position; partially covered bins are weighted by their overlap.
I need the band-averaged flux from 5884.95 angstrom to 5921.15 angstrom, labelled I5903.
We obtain 6.15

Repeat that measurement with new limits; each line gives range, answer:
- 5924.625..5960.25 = 6.9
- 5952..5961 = 6.98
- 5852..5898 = 6.54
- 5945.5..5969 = 6.97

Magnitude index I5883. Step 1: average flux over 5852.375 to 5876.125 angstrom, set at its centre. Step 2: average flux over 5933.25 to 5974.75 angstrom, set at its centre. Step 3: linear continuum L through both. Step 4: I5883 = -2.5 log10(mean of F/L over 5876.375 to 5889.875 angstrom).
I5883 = 0.13 mag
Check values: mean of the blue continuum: 7.11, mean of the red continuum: 6.95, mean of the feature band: 6.25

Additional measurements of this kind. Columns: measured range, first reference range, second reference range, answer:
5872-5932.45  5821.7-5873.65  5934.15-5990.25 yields 0.09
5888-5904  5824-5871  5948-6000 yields 0.23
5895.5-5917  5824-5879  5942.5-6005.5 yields 0.09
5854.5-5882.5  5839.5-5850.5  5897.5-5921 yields -0.04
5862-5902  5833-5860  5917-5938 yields 0.07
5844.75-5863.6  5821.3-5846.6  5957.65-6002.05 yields 0.02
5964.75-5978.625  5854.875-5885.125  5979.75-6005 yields -0.01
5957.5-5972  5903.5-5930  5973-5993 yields -0.01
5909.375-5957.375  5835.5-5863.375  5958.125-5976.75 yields 0.02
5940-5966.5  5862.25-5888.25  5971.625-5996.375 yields -0.01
